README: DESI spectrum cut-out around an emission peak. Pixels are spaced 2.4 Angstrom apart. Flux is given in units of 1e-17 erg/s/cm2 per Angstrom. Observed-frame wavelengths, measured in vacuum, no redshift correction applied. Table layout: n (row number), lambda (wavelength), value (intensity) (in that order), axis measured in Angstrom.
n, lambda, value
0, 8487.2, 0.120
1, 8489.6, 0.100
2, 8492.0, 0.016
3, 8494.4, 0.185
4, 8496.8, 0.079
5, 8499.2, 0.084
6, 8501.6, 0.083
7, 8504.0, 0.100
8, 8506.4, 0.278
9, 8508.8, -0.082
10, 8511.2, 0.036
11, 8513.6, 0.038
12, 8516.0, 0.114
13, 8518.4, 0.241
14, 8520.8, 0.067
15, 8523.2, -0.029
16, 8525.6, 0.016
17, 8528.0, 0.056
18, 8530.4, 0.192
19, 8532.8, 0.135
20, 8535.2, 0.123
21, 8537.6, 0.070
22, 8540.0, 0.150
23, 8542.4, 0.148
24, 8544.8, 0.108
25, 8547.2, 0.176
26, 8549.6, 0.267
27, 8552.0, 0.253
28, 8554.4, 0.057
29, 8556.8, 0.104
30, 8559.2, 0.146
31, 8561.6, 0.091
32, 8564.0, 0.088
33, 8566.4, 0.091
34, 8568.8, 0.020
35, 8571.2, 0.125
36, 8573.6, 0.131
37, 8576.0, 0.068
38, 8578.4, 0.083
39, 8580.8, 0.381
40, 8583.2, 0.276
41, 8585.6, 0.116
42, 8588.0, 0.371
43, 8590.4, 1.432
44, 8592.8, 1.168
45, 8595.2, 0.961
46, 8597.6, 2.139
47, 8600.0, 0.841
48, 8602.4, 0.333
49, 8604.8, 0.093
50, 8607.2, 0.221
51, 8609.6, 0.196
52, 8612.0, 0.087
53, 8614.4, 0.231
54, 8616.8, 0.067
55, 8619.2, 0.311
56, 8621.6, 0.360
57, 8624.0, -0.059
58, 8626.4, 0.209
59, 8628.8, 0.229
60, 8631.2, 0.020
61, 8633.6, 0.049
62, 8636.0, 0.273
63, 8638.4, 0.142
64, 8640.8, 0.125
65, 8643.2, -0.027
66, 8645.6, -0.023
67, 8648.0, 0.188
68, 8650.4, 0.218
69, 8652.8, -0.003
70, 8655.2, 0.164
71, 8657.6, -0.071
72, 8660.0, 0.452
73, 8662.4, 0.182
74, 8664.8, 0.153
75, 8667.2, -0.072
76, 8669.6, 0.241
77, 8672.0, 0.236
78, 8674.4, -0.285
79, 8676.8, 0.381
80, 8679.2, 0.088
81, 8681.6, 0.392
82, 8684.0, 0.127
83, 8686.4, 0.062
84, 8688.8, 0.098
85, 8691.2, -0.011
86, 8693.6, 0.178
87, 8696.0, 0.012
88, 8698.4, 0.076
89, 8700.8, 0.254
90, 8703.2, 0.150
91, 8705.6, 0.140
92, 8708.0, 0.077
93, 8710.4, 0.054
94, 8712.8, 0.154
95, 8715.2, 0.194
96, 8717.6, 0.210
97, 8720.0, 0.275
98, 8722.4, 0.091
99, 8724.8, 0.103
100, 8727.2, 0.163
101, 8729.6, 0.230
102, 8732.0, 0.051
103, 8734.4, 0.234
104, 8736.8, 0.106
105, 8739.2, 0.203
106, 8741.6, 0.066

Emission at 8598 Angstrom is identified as [O II]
